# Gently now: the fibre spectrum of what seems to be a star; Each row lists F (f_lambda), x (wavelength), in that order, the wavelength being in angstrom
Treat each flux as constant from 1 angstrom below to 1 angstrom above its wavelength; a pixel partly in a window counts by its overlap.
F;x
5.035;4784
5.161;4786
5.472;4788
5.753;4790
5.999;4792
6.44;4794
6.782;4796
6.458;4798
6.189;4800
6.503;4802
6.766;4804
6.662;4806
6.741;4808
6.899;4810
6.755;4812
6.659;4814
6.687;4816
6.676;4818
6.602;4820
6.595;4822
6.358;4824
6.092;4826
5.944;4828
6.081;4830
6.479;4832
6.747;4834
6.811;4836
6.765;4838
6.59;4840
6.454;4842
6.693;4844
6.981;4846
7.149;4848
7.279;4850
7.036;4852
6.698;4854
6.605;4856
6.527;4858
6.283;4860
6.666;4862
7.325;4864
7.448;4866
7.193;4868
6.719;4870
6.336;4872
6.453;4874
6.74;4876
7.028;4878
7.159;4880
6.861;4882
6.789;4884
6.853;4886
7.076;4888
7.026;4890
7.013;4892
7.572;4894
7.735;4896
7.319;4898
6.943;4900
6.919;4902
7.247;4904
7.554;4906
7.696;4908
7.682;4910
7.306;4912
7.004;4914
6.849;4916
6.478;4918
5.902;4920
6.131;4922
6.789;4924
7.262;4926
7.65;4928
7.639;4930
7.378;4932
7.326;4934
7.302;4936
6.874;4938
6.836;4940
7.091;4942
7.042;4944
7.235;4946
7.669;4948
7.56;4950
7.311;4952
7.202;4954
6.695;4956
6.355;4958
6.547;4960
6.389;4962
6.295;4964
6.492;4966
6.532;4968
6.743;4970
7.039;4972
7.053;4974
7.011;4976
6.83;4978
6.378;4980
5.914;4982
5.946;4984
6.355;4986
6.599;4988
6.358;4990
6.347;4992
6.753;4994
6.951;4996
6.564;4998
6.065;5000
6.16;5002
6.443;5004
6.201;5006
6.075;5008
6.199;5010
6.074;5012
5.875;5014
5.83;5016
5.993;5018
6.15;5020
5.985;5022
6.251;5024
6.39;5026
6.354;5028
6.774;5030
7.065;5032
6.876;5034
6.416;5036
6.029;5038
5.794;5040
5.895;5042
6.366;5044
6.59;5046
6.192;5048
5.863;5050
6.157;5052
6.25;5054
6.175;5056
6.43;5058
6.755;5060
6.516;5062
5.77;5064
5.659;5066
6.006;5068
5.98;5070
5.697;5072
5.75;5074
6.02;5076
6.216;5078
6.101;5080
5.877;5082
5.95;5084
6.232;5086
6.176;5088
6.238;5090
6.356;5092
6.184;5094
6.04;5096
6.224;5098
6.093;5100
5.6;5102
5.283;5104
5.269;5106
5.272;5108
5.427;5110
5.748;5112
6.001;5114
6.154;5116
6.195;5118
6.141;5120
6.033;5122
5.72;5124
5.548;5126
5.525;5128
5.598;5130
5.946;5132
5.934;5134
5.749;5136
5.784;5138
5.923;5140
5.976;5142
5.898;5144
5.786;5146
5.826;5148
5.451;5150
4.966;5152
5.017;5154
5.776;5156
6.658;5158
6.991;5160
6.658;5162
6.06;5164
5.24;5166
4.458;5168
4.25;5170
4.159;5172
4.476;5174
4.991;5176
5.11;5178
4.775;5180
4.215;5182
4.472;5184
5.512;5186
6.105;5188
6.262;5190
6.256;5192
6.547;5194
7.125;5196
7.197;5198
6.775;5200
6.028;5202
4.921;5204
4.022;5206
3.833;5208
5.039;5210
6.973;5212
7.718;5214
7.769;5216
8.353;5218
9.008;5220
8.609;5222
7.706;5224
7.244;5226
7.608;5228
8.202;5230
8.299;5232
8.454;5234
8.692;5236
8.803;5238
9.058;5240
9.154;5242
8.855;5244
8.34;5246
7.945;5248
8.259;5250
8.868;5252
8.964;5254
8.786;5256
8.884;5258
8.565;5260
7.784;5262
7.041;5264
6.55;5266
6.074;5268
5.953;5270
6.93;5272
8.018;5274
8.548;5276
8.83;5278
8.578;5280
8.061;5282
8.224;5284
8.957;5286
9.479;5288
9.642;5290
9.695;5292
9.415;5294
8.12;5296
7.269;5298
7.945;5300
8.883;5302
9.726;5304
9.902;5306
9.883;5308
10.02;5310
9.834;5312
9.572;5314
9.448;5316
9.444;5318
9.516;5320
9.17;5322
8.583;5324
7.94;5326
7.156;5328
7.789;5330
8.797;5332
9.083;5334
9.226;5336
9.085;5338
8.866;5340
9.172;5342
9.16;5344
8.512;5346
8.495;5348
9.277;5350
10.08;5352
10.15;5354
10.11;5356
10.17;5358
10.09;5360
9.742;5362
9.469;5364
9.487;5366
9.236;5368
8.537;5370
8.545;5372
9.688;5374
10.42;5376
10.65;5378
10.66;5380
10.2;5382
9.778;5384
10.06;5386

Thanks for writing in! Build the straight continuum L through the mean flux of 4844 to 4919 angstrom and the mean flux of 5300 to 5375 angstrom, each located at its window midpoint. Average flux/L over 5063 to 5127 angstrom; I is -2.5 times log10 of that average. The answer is 0.34 mag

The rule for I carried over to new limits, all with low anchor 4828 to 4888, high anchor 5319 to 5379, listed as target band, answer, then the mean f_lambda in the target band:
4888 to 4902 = -0.04 mag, 7.23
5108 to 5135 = 0.36 mag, 5.82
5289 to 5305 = 0.01 mag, 8.84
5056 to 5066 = 0.23 mag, 6.28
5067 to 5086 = 0.30 mag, 5.97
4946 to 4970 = 0.07 mag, 6.84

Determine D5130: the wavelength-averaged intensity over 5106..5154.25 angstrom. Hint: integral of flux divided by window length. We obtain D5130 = 5.74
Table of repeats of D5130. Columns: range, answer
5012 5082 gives 6.18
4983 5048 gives 6.3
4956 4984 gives 6.56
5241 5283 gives 8.05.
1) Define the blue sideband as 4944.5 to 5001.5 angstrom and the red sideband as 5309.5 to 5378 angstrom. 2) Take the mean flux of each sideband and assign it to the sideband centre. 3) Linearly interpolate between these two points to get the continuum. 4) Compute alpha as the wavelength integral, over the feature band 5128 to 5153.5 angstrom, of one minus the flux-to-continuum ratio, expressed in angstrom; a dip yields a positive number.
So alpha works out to 6.9 angstrom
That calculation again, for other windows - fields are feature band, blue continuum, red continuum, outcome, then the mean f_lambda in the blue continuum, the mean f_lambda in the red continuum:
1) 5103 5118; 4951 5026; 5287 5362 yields 3.62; 6.43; 9.16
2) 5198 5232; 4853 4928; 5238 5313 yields 5.60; 6.96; 8.52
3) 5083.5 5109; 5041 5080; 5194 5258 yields 2.08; 6.12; 7.64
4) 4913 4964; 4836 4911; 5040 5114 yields -2.28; 6.98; 6.01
